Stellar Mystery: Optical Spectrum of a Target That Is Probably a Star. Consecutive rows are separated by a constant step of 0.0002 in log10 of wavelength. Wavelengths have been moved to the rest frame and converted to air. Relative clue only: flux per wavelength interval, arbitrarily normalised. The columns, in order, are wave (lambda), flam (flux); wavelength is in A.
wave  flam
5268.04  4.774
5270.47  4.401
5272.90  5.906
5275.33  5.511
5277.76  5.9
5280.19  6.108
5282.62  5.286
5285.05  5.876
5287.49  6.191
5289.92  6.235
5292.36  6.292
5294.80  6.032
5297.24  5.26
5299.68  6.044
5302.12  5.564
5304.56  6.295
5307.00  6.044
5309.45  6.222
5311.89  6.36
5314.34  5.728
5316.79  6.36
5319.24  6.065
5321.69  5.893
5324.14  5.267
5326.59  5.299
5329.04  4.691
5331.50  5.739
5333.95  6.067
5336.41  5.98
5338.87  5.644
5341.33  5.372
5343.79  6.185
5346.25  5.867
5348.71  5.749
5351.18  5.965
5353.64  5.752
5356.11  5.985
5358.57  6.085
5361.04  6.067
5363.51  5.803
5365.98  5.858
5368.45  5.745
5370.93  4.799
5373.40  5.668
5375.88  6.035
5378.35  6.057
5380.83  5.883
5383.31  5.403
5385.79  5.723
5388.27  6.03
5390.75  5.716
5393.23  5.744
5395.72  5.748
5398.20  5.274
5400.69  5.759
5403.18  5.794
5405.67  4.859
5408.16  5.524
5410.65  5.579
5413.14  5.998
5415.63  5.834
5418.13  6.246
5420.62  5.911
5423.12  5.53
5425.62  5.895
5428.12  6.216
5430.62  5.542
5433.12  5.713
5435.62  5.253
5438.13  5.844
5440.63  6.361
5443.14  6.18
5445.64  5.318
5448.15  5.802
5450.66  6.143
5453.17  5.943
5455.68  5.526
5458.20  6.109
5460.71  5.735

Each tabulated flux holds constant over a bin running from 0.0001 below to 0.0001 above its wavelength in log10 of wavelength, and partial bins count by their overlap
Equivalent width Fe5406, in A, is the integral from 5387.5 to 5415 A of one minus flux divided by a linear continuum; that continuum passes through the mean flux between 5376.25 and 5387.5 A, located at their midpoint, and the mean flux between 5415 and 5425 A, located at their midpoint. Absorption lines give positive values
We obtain 1.0 A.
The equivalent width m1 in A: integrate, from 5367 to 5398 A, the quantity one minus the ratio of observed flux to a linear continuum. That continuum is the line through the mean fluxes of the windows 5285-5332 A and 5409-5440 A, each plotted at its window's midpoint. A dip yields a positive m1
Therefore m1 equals 0.7 A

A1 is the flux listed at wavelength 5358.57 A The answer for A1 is 6.085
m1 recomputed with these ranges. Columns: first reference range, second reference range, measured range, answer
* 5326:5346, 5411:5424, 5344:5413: 0.48 A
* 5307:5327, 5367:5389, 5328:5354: 0.46 A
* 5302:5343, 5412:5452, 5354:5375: 0.27 A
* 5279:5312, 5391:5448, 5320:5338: 1.01 A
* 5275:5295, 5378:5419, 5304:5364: -0.11 A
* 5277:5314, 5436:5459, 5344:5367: 0.09 A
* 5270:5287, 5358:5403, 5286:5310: -1.47 A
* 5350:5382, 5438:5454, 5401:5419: 0.64 A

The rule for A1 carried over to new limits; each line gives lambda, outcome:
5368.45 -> 5.745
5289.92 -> 6.235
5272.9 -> 5.906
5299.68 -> 6.044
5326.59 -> 5.299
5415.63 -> 5.834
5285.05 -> 5.876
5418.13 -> 6.246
